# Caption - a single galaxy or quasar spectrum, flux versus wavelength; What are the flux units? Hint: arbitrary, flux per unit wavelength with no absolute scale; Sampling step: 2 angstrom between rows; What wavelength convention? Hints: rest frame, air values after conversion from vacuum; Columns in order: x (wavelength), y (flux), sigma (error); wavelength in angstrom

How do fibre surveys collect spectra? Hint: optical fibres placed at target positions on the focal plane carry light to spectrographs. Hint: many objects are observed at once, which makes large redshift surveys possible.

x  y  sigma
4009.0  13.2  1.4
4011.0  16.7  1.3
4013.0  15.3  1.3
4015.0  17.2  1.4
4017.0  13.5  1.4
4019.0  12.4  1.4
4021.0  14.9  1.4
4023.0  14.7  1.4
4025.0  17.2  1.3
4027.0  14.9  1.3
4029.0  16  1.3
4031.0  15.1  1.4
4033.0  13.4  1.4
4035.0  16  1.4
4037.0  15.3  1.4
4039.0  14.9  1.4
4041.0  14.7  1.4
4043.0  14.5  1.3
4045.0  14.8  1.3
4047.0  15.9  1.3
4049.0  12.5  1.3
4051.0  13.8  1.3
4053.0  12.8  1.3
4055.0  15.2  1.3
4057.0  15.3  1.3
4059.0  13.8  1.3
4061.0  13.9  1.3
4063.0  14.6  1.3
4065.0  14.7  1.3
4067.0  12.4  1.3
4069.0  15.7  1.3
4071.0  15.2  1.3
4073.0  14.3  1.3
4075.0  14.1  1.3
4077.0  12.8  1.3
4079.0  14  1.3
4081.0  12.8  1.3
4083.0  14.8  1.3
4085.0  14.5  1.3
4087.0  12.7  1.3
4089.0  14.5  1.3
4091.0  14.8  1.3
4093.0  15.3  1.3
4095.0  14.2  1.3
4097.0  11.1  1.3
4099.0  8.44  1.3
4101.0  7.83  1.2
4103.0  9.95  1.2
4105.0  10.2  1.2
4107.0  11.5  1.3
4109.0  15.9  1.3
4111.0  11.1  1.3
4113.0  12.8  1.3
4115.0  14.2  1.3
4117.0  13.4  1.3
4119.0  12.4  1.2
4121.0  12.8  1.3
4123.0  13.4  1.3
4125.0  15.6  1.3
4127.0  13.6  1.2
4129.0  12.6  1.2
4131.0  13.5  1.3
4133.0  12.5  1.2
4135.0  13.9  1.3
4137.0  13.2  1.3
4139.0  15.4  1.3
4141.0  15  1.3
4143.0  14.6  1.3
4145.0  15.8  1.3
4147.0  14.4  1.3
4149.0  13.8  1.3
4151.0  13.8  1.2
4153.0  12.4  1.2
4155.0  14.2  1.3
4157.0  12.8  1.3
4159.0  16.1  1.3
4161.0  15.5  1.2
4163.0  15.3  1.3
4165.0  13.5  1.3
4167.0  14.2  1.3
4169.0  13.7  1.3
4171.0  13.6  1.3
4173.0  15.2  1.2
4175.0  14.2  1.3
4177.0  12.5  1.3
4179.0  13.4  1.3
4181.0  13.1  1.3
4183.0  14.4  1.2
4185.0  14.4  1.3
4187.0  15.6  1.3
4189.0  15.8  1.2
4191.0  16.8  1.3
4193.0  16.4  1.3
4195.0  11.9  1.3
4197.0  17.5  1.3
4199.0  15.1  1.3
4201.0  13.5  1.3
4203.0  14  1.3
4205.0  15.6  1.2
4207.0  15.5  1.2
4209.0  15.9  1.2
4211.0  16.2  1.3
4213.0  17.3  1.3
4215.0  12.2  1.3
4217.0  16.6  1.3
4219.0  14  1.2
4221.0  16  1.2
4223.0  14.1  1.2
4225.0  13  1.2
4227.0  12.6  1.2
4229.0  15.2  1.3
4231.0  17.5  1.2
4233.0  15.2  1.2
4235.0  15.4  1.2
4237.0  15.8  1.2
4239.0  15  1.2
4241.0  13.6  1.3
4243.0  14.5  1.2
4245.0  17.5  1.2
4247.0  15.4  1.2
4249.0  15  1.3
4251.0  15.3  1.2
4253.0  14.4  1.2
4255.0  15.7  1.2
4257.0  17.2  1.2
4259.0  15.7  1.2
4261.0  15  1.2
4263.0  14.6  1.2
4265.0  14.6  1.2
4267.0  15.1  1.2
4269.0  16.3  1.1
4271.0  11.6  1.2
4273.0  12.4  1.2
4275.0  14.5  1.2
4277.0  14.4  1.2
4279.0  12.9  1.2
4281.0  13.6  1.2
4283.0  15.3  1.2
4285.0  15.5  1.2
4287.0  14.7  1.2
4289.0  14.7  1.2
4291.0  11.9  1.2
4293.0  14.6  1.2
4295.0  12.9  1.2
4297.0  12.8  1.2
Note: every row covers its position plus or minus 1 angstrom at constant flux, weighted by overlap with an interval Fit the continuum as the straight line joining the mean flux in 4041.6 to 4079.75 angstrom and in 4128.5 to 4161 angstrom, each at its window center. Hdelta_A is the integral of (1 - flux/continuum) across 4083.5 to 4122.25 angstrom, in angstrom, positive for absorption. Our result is 4.4 angstrom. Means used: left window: 14.2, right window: 14.1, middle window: 12.5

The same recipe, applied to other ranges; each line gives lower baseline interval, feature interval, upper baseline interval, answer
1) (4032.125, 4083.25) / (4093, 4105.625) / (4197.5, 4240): 3.3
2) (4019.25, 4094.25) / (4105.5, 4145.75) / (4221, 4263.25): 3.1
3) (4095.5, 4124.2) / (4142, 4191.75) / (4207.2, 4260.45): -3.5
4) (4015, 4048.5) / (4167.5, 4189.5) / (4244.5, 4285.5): 1.1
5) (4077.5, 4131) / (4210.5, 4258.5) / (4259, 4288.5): -4.0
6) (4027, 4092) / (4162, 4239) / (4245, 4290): -0.8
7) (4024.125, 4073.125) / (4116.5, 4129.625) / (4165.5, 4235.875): 1.2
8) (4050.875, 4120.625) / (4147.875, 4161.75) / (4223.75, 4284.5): -0.2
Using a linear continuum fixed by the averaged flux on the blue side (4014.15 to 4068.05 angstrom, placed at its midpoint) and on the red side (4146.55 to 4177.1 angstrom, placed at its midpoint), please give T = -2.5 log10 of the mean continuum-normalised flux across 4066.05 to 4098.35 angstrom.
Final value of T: 0.04 mag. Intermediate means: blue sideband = 14.6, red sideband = 14.1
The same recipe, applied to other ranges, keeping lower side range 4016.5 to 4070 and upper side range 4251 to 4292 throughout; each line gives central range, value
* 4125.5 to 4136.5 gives 0.10 mag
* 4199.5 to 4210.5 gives -0.03 mag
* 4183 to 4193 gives -0.08 mag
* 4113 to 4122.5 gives 0.11 mag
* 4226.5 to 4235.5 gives -0.06 mag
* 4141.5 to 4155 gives 0.03 mag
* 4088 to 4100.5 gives 0.14 mag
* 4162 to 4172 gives 0.04 mag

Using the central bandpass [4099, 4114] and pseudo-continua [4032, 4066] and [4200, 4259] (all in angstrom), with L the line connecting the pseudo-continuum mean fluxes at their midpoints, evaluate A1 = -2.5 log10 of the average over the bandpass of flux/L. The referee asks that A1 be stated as 0.301 mag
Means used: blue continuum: 14.5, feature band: 11.1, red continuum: 15.2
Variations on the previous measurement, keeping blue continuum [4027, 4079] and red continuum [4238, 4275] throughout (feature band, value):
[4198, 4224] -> -0.02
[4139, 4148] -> -0.02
